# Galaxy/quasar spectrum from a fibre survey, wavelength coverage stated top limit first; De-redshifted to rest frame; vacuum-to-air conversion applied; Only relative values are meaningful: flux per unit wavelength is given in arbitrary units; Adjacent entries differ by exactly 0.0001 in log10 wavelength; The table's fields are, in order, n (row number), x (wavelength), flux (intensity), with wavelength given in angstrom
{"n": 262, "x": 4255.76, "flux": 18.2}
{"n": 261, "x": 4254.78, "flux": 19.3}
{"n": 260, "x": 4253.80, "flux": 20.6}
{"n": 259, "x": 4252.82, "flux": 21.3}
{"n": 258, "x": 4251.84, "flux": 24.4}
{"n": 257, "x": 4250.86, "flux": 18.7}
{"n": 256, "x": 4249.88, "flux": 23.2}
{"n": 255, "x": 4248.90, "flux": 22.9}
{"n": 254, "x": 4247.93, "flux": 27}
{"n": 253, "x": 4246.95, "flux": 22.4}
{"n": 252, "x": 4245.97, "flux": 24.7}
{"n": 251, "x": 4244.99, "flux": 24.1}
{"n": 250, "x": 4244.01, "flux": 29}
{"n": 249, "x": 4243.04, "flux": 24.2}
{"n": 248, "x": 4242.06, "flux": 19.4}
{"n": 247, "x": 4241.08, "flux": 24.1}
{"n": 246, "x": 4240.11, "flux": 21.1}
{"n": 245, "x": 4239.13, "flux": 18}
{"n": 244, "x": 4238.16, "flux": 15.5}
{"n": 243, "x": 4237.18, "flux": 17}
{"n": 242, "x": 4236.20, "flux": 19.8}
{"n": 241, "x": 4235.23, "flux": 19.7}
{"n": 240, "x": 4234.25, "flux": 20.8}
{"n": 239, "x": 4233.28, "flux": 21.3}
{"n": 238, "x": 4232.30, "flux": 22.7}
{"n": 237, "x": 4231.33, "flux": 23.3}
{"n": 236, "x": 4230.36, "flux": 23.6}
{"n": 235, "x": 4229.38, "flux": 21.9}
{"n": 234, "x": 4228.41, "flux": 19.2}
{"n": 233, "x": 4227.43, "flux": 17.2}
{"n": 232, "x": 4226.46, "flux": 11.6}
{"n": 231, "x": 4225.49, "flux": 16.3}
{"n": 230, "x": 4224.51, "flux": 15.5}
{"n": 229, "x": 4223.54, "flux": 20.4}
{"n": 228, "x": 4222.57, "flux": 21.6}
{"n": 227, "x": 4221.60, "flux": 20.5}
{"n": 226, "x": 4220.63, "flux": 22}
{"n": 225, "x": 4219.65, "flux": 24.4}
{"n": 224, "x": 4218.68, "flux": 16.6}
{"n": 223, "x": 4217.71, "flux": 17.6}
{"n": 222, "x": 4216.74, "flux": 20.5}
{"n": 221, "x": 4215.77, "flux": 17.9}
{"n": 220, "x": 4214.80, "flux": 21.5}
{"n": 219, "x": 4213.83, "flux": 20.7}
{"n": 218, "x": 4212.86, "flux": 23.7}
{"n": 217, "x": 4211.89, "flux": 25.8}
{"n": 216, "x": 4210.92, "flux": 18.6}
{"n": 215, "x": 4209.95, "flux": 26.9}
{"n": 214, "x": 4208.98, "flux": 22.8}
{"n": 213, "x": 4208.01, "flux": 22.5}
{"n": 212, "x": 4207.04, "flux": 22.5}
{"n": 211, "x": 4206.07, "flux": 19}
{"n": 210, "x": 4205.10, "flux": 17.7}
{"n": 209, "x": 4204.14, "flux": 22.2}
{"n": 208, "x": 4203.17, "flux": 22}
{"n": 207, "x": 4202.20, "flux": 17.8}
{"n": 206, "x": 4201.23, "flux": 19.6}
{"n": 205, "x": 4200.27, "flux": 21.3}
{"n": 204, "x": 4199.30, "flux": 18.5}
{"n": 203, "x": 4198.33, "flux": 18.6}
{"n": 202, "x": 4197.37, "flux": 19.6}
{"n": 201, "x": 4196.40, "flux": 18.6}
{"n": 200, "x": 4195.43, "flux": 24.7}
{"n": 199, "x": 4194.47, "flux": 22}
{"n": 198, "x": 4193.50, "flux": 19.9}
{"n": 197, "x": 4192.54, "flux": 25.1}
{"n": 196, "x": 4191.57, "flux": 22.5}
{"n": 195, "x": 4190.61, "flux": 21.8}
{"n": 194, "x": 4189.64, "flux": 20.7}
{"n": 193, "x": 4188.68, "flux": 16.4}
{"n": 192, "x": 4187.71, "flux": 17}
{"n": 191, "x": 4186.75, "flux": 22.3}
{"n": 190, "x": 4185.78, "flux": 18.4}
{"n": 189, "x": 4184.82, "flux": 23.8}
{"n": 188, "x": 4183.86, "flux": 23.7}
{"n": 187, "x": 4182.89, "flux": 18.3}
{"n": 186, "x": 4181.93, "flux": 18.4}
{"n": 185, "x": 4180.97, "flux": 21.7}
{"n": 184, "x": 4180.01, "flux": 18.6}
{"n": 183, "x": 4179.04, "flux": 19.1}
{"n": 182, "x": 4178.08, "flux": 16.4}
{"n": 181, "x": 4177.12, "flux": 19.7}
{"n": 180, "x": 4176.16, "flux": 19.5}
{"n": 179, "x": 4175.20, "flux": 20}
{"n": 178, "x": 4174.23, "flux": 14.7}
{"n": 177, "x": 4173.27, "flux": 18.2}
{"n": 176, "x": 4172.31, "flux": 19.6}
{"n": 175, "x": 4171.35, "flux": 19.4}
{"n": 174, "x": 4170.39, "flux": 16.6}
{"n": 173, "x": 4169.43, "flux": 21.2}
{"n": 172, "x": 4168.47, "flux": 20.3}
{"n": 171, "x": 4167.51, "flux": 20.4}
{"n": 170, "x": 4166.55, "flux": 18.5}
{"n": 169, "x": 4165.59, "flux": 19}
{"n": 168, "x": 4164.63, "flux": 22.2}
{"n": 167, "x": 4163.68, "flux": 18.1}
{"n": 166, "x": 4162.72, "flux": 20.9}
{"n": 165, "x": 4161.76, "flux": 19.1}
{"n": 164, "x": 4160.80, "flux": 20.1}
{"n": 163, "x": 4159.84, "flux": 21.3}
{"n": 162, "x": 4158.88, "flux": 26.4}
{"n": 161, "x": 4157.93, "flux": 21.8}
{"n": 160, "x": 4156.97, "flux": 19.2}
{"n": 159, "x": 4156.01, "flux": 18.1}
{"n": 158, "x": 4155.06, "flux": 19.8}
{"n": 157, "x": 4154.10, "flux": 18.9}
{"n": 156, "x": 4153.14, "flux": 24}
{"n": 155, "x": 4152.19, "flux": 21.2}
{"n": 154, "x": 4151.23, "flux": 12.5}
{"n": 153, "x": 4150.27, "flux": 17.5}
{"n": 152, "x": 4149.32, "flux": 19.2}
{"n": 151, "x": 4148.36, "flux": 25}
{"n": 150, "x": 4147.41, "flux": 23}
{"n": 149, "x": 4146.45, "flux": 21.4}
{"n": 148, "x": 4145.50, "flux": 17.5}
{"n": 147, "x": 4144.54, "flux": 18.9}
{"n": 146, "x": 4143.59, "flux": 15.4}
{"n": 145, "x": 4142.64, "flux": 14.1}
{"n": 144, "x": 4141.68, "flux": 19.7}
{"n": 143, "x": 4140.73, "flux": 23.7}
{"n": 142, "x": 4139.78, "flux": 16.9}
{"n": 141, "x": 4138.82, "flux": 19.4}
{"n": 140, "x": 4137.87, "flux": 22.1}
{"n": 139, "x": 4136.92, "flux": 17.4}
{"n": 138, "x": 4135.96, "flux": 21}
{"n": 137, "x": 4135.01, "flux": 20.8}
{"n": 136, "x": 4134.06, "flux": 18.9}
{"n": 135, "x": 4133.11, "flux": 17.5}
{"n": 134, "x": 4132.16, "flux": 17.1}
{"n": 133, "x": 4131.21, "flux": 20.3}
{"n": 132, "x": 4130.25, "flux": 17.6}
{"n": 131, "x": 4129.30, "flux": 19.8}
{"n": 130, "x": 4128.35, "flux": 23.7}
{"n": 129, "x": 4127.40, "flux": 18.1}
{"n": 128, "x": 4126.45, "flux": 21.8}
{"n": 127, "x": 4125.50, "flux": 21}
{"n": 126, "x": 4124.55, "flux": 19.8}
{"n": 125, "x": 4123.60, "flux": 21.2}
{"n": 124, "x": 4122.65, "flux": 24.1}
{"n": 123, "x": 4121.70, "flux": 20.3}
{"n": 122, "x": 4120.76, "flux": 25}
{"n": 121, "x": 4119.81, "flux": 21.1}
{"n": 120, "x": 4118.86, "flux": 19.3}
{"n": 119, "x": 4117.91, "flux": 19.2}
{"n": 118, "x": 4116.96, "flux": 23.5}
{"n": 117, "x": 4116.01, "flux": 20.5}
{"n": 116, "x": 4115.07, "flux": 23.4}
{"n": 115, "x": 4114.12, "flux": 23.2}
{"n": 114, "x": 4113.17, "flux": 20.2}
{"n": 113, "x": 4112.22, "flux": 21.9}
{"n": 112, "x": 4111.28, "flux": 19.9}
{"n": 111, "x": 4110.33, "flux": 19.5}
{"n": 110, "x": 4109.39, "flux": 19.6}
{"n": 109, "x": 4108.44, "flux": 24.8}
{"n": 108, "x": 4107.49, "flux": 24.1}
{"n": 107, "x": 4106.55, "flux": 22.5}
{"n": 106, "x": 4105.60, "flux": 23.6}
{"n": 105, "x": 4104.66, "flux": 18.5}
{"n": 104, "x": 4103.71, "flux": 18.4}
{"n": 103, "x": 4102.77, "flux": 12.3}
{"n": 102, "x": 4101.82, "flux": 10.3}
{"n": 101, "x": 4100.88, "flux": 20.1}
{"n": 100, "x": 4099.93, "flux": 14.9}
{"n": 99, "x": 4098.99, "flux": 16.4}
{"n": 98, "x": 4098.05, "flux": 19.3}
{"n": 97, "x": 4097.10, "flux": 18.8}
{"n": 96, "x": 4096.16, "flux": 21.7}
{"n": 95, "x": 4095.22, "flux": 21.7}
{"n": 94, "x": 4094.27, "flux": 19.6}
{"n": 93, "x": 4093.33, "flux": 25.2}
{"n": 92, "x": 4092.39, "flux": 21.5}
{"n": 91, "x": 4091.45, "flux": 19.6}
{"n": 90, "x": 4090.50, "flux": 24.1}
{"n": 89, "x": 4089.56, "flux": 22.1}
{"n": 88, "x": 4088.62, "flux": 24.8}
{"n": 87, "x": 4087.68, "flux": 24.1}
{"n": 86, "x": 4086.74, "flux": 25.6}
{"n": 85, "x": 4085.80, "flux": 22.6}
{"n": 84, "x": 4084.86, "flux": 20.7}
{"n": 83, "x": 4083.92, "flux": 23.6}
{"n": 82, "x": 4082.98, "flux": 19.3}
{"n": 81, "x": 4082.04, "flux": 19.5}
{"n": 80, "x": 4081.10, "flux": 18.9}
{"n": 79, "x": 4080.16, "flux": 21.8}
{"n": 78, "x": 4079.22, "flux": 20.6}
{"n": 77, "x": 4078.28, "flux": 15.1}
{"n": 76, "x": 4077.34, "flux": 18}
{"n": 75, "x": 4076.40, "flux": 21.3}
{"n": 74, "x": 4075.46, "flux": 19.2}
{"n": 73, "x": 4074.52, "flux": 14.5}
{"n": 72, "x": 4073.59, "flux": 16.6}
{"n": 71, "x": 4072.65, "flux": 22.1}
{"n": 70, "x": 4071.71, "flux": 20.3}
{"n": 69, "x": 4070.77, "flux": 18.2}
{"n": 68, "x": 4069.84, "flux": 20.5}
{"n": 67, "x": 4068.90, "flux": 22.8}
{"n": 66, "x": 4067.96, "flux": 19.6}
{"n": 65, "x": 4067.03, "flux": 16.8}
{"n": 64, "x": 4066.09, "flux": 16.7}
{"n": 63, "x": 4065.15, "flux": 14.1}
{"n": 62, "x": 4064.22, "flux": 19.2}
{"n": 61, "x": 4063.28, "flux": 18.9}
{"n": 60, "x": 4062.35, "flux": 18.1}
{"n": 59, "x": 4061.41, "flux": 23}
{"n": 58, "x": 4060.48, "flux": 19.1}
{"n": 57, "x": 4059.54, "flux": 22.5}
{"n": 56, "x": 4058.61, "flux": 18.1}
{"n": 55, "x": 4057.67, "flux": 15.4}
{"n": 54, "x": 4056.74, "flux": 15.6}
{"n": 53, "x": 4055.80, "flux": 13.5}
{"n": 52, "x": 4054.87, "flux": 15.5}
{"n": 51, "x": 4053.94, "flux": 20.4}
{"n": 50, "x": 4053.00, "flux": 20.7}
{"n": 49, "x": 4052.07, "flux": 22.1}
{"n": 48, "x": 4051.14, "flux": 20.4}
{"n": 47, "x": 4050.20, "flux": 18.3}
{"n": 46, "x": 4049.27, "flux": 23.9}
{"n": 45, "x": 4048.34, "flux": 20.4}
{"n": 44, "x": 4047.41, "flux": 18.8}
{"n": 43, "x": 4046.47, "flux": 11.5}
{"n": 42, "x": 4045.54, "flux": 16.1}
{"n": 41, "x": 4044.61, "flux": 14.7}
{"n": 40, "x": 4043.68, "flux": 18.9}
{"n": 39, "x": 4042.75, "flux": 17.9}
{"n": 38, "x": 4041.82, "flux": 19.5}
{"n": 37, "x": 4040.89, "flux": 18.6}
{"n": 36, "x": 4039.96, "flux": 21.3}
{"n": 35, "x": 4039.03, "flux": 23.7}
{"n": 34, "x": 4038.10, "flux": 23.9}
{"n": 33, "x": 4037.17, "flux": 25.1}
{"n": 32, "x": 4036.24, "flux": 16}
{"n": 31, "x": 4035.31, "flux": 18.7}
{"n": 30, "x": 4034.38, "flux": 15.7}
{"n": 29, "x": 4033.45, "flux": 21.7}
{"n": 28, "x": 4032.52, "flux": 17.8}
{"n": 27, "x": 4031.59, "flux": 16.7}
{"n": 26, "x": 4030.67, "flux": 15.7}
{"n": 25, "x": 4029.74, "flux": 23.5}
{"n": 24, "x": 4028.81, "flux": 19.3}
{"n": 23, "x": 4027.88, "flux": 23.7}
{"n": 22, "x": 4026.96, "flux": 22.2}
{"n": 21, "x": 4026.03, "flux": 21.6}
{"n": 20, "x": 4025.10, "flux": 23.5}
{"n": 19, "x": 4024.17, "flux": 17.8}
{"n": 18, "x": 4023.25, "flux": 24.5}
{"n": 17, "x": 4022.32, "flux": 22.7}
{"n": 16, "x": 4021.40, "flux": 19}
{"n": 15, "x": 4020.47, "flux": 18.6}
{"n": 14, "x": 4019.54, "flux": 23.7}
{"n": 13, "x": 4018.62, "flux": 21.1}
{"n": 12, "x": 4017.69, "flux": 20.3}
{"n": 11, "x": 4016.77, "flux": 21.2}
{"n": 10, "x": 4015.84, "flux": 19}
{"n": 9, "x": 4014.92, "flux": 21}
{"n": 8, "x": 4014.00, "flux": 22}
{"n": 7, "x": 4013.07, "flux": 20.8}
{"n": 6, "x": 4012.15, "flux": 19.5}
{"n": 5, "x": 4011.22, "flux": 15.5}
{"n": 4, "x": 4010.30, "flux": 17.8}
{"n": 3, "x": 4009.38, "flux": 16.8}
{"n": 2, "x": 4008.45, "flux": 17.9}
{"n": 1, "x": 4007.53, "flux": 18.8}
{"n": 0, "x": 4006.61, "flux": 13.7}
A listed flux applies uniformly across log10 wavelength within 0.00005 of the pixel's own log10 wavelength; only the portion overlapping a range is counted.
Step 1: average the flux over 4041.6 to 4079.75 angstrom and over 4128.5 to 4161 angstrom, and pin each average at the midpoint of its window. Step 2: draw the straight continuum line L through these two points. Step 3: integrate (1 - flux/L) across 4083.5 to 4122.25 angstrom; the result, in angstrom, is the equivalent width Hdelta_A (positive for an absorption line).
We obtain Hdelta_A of -3.71 angstrom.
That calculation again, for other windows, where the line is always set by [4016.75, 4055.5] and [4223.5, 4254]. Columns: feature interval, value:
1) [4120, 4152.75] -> 1.0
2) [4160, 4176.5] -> 1.0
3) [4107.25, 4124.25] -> -1.1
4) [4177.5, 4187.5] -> 0.3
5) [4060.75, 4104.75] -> 1.2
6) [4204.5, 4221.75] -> -0.3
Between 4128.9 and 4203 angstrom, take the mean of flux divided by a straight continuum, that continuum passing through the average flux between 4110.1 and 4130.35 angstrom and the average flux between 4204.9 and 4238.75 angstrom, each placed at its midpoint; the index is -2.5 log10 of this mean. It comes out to 0.05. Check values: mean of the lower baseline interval 21.2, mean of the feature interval 19.7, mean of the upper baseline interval 20.3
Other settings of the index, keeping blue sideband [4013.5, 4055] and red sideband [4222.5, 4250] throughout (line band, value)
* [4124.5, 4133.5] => 0.04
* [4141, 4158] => 0.07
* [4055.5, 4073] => 0.08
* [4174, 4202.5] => 0.04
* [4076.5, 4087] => -0.01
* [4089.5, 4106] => 0.06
